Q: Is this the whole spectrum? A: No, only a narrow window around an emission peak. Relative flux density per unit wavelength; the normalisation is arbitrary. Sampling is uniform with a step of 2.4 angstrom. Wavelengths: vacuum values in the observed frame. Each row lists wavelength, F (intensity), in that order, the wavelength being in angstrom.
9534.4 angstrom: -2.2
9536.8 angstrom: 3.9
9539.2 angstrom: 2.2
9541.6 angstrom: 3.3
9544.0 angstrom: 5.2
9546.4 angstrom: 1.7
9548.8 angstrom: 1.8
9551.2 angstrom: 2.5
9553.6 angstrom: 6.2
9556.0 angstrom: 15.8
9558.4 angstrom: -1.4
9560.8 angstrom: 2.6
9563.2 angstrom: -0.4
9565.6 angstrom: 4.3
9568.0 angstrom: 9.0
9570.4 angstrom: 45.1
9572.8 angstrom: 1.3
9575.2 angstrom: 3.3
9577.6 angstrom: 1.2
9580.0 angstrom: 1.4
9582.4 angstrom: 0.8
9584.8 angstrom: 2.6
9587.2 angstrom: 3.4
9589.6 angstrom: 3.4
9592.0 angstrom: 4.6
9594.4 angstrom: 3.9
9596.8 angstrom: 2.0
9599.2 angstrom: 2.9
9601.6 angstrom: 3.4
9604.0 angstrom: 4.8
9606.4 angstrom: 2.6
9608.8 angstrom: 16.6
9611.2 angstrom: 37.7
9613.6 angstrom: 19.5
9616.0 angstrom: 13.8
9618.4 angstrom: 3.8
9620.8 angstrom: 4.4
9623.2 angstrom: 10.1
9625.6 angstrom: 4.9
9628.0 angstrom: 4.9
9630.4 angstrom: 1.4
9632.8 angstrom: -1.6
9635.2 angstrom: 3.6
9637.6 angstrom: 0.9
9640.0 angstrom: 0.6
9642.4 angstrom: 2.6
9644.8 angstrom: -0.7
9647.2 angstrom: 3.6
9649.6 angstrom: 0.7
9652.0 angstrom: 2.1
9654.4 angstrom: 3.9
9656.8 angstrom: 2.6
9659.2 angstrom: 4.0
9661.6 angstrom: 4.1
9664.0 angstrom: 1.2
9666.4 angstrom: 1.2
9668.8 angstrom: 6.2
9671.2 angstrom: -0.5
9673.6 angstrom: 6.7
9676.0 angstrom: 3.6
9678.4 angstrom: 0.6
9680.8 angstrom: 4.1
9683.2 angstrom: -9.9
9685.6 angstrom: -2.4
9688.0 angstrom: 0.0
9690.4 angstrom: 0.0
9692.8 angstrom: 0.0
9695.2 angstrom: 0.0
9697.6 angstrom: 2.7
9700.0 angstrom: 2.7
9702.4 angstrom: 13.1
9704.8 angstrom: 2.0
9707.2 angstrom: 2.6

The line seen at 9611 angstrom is [O III] 5007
